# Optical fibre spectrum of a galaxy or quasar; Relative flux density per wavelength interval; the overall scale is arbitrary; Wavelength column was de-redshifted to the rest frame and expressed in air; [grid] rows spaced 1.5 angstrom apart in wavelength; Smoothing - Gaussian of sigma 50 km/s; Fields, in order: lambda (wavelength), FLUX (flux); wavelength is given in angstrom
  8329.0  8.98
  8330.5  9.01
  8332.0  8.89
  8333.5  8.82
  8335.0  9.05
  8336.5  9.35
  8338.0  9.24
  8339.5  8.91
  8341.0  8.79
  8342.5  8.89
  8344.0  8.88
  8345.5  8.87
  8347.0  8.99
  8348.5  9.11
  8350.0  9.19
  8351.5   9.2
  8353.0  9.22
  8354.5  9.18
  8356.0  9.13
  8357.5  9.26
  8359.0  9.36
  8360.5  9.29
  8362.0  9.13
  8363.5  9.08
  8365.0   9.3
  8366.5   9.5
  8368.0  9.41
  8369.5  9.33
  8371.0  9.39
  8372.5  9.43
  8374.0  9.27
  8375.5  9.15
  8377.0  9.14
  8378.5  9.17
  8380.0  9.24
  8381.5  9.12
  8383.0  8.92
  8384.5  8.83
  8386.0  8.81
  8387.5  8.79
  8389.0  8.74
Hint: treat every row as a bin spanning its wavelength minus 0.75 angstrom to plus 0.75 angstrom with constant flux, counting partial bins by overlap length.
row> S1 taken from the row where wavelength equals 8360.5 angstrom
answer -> 9.29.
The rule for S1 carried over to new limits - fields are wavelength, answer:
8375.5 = 9.15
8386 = 8.81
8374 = 9.27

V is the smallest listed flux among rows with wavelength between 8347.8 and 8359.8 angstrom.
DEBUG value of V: 9.11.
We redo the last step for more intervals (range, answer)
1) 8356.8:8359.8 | 9.26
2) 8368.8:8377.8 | 9.14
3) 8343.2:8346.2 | 8.87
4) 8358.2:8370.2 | 9.08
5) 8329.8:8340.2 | 8.82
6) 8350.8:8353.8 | 9.2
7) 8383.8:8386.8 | 8.81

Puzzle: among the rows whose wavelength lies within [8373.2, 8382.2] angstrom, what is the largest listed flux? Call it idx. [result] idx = 9.27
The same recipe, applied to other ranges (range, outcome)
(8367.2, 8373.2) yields 9.43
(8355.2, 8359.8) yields 9.36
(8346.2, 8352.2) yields 9.2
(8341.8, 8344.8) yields 8.89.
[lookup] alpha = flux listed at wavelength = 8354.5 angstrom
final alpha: 9.18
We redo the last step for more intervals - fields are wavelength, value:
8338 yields 9.24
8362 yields 9.13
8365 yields 9.3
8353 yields 9.22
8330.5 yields 9.01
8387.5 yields 8.79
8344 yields 8.88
